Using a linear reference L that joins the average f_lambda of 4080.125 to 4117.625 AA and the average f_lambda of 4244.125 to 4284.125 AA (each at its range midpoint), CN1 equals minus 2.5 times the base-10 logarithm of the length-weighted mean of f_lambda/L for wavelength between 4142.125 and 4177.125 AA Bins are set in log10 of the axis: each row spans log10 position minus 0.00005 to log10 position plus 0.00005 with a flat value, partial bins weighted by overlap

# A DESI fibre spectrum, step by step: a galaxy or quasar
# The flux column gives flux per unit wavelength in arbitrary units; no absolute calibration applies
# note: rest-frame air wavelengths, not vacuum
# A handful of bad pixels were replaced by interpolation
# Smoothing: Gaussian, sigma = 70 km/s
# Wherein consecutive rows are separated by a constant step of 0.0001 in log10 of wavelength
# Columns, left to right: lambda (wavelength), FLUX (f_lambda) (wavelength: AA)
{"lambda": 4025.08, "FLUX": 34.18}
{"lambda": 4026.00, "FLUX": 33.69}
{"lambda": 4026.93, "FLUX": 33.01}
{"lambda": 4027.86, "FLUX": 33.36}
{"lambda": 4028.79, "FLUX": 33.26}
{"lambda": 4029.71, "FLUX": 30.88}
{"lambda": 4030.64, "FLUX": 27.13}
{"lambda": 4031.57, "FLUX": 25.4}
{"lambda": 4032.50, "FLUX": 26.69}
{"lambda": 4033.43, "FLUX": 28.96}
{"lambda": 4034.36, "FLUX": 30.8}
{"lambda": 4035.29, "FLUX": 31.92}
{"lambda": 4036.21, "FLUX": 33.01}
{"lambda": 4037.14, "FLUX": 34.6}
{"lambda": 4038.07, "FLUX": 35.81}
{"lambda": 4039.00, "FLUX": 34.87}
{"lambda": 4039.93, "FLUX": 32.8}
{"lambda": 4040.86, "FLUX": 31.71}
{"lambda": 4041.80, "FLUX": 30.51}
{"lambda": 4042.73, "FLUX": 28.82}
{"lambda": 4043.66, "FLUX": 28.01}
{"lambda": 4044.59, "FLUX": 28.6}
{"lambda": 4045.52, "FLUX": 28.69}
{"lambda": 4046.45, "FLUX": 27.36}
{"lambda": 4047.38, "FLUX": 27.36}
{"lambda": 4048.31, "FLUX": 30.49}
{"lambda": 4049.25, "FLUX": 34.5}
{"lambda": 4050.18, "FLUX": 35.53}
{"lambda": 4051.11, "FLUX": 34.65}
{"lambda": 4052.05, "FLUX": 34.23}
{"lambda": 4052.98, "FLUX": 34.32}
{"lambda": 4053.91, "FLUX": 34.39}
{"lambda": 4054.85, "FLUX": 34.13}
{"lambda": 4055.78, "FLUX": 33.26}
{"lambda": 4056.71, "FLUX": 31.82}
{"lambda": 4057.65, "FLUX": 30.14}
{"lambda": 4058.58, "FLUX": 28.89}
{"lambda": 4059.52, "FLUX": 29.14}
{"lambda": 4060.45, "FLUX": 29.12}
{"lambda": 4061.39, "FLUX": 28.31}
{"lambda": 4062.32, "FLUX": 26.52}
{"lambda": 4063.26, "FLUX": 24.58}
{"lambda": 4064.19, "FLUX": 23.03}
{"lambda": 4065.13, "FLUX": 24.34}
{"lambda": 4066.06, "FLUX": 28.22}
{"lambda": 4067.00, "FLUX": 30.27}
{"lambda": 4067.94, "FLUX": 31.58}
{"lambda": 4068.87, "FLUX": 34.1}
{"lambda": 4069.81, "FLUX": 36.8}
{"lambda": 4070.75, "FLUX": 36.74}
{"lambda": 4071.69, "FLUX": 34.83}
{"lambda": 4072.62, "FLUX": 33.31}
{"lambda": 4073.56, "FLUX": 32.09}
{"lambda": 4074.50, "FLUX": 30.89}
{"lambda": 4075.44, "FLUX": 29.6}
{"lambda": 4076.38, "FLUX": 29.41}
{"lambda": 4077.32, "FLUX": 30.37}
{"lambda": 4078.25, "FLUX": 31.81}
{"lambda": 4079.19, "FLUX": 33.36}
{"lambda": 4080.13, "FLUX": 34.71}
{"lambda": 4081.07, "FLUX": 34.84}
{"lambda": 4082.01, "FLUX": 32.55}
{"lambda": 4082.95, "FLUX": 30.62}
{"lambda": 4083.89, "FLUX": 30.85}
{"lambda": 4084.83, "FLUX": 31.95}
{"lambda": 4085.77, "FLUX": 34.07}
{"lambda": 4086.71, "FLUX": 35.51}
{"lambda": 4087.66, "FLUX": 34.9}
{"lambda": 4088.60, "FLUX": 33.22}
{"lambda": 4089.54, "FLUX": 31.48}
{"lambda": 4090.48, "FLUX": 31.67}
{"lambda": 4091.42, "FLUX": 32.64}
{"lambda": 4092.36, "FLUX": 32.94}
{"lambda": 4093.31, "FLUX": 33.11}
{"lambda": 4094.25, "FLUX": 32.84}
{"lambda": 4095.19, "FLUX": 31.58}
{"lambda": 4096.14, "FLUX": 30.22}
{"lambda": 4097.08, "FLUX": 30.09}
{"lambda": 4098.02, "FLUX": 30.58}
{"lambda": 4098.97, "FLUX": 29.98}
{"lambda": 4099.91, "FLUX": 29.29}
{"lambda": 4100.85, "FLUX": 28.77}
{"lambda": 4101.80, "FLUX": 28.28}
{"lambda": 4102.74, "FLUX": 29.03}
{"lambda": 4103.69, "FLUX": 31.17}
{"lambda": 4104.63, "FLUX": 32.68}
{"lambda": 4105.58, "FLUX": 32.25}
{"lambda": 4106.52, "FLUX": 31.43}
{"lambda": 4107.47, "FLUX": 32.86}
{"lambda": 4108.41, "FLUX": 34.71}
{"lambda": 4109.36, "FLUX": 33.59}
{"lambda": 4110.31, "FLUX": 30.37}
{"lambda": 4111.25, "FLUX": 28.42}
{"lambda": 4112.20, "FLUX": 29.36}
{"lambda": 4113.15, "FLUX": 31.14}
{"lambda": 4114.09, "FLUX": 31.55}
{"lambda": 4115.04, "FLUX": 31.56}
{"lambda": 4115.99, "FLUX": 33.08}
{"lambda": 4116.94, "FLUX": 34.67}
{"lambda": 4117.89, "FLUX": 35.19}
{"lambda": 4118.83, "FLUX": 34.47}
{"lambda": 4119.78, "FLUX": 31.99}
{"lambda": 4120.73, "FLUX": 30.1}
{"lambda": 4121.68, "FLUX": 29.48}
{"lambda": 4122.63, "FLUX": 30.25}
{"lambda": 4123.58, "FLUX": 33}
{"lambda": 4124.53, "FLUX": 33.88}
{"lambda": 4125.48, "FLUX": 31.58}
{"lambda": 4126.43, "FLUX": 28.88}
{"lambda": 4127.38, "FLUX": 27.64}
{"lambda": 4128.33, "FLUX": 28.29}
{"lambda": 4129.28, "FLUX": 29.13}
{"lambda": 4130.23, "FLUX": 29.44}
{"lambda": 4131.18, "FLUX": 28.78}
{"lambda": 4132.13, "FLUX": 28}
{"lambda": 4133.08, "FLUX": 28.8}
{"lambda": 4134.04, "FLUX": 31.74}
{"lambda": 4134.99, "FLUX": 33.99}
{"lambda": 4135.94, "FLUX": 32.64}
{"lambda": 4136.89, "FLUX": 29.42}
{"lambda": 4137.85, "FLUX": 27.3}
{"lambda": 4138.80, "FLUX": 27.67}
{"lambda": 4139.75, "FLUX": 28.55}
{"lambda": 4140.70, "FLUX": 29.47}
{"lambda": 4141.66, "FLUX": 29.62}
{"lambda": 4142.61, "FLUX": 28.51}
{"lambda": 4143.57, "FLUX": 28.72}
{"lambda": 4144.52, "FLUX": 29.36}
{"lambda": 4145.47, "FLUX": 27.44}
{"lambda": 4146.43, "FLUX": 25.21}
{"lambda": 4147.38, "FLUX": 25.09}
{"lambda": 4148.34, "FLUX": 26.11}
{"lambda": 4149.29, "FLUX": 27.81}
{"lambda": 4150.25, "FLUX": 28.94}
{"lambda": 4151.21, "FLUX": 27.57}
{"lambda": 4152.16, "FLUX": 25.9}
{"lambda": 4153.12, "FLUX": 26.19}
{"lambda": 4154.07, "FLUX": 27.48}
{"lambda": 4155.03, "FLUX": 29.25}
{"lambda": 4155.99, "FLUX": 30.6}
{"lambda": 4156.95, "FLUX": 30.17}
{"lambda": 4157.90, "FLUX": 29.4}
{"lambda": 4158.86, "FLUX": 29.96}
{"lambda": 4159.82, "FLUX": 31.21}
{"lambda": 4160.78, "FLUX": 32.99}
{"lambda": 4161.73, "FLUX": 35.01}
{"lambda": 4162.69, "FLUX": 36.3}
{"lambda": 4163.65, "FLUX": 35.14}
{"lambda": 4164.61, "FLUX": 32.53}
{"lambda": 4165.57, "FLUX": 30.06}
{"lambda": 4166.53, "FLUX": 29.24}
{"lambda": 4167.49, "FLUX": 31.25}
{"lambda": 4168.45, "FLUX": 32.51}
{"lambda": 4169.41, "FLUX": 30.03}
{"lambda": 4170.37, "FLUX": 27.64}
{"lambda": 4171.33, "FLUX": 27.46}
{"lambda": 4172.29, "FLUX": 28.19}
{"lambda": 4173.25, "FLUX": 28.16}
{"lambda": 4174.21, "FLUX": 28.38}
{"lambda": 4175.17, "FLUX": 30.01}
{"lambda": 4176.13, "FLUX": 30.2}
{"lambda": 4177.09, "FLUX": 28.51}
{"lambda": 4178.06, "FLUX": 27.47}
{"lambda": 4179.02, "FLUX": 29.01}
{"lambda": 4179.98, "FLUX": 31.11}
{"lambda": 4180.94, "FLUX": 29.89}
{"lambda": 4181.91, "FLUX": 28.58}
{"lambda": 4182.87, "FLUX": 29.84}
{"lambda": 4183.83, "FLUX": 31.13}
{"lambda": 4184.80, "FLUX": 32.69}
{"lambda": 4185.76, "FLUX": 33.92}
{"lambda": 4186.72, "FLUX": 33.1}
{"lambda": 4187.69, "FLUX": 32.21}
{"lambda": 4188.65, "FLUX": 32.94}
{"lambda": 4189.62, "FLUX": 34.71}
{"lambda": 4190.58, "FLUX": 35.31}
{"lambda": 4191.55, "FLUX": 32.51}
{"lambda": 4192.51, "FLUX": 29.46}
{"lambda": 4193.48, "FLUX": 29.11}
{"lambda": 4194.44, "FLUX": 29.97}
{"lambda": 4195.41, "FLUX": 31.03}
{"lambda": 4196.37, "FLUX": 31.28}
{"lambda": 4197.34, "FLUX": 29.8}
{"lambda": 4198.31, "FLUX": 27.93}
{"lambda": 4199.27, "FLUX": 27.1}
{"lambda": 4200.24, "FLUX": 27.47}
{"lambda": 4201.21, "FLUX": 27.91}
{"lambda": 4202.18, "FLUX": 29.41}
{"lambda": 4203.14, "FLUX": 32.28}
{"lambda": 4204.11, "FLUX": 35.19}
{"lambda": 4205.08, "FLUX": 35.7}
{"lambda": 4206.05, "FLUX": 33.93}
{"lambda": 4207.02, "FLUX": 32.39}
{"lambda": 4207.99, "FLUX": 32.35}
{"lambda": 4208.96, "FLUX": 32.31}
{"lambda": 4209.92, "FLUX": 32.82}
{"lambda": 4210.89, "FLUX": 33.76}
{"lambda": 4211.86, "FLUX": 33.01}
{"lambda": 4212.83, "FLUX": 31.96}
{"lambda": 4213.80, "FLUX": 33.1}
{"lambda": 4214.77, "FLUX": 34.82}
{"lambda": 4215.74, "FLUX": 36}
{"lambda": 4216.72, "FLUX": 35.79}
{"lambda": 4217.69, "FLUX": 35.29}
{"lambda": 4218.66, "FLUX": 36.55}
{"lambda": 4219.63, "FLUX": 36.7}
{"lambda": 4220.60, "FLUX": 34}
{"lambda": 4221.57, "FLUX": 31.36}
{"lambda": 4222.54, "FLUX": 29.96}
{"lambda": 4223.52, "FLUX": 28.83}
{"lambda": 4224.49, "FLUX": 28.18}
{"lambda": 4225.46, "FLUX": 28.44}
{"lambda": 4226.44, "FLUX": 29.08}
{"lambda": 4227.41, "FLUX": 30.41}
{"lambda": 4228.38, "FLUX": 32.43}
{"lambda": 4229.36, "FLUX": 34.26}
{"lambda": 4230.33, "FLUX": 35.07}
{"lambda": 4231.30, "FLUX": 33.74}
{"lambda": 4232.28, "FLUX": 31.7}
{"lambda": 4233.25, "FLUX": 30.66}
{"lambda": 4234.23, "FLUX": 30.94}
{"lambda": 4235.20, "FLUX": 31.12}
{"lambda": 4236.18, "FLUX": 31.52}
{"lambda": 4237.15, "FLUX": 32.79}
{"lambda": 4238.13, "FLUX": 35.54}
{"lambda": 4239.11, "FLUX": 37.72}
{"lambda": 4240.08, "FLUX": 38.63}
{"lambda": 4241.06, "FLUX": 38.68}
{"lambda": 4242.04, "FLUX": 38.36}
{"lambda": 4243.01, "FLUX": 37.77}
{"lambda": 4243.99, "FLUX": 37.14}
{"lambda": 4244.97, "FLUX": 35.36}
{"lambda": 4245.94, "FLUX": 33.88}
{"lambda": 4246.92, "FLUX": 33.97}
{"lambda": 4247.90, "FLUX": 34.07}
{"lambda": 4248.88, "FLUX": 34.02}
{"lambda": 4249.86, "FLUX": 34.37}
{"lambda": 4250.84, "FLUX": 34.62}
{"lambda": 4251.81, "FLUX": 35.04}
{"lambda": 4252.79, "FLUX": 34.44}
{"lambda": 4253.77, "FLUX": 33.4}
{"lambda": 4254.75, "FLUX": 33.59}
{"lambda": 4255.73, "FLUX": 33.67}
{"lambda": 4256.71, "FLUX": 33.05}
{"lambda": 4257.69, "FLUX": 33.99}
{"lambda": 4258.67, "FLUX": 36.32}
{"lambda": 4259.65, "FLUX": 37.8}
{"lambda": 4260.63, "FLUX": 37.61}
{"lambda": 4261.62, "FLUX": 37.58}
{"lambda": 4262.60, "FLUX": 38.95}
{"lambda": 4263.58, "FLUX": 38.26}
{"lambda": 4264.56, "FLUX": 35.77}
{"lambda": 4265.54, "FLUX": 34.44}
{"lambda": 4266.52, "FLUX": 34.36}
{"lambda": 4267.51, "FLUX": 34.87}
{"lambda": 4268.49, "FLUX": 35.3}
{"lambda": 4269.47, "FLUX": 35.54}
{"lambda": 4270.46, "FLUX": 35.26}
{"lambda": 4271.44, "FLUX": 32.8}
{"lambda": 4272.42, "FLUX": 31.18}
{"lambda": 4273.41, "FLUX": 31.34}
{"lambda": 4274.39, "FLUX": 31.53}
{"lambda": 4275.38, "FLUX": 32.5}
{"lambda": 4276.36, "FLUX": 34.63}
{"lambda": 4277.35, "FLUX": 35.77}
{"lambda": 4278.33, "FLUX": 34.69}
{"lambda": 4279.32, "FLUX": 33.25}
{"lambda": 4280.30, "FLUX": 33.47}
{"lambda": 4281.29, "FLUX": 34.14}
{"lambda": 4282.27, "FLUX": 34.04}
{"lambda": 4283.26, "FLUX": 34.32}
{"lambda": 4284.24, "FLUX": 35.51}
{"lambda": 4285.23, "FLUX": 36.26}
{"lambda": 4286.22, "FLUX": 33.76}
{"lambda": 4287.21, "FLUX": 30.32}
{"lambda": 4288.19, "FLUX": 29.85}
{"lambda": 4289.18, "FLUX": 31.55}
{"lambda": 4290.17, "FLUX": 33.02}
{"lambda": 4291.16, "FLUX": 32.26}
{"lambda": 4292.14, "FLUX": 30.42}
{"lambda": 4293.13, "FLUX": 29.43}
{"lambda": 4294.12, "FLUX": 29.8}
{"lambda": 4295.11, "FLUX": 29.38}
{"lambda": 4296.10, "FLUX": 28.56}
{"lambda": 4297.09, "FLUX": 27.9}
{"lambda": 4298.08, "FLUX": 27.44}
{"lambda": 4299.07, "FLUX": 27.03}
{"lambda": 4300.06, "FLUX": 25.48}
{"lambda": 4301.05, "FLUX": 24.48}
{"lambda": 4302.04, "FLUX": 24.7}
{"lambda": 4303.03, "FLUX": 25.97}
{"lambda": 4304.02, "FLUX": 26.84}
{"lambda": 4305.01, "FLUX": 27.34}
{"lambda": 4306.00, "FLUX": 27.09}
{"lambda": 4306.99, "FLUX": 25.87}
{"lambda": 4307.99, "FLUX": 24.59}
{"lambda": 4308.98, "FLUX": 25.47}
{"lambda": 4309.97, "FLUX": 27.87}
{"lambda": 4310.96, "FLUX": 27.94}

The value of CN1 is 0.12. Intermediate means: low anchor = 31.8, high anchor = 34.6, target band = 29.4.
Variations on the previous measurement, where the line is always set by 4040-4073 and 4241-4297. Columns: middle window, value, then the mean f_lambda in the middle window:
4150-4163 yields 0.08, 30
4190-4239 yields 0.04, 32.1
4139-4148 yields 0.15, 28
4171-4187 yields 0.10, 29.9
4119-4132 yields 0.06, 30.2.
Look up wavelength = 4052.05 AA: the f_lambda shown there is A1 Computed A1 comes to 34.23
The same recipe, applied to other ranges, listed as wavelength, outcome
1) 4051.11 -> 34.65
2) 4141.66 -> 29.62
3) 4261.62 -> 37.58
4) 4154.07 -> 27.48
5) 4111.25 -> 28.42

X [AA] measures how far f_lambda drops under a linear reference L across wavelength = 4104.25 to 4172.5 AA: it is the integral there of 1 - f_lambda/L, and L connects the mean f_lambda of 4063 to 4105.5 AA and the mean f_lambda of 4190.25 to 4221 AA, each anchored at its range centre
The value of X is 3.4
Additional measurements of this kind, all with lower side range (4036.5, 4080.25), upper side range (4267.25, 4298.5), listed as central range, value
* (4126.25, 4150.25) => 2.3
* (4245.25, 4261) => -1.1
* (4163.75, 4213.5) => 1.6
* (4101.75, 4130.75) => 0.2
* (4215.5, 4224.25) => -0.4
